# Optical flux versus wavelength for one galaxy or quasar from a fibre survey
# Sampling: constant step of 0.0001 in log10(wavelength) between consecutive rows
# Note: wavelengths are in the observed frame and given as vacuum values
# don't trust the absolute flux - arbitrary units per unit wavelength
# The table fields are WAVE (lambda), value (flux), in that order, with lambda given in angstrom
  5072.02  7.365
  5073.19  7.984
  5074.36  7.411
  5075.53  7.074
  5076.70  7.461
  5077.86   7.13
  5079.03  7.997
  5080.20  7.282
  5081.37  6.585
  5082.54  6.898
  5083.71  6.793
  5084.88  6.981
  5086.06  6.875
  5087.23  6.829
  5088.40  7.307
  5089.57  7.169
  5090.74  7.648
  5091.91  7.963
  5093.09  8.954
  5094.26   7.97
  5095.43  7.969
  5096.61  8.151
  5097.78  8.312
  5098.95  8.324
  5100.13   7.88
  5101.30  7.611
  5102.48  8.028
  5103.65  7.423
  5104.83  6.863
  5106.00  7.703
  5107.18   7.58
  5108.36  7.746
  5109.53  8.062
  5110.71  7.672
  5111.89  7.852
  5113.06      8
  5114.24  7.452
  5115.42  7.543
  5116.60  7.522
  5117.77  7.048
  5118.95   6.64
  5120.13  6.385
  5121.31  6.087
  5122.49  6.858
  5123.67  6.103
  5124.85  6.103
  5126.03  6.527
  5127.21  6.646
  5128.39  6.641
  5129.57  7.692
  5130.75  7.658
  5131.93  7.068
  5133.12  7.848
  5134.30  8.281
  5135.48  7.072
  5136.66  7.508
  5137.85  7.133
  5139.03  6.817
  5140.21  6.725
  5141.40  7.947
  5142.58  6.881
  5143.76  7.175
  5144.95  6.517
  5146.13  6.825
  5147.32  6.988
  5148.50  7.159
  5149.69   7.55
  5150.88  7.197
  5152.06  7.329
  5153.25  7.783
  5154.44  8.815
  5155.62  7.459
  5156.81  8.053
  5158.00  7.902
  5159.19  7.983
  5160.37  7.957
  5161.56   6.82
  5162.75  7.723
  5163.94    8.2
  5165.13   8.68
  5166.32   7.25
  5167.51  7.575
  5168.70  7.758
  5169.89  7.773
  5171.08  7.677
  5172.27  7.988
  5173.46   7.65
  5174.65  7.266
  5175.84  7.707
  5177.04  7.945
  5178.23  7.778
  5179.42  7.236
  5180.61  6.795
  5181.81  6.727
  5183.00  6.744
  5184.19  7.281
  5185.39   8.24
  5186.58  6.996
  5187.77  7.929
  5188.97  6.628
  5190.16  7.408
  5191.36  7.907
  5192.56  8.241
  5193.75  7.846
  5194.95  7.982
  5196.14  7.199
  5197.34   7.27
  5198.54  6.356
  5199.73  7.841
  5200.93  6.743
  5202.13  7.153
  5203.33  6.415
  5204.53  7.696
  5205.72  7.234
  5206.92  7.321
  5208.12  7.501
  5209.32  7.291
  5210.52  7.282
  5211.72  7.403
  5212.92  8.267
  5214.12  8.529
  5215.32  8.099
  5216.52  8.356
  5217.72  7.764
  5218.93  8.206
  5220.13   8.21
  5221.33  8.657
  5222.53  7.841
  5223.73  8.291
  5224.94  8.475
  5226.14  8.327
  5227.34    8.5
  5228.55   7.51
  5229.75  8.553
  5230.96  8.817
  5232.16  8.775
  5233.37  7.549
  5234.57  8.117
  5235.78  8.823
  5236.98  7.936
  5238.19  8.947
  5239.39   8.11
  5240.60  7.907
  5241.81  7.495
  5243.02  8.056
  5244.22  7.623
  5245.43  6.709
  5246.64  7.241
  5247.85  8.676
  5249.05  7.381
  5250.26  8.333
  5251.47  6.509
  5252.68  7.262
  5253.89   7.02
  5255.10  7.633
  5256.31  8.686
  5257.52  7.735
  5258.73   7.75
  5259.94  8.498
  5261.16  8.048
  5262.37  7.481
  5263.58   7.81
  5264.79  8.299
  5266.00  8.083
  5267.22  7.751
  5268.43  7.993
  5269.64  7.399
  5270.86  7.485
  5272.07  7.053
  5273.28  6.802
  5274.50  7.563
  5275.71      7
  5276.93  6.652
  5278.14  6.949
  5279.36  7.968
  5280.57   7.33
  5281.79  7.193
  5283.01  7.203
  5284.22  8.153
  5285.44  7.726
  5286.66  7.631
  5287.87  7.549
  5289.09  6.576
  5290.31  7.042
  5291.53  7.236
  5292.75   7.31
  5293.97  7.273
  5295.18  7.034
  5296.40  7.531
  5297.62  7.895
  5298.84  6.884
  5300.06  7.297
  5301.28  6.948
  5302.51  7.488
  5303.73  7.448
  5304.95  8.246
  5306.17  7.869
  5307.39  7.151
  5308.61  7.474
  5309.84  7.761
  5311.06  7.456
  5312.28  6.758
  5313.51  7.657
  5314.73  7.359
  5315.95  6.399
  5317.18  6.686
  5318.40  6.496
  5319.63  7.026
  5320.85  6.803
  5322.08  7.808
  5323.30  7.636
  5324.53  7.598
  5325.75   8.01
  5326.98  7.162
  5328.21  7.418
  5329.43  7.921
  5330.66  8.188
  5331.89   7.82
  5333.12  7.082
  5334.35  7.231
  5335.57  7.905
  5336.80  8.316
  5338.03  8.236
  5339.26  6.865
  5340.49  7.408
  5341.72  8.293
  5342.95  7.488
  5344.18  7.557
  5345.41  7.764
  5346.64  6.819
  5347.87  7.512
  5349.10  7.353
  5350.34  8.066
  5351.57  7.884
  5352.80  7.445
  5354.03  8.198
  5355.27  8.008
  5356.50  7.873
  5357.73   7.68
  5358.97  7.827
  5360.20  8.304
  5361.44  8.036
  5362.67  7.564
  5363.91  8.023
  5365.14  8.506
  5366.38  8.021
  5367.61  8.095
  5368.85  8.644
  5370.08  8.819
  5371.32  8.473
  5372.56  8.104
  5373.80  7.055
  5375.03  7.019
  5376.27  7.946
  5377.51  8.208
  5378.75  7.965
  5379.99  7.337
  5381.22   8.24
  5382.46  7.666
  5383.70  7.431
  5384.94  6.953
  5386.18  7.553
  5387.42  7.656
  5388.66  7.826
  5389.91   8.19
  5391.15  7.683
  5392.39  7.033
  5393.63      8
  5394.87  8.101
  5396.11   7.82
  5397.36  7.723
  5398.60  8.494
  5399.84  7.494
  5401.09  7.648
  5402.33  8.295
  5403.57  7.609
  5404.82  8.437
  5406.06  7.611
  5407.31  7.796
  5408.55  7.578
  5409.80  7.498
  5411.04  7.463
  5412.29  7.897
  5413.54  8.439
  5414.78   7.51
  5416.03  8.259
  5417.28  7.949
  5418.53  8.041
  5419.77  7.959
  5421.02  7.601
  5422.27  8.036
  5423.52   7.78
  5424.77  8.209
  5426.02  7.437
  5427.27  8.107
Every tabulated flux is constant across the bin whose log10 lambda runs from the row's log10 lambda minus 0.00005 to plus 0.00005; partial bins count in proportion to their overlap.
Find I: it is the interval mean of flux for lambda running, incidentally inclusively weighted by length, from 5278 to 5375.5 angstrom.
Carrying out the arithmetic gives 7.58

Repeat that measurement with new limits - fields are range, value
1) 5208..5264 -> 7.96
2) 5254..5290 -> 7.57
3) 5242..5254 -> 7.5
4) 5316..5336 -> 7.39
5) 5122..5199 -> 7.4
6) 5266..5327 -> 7.34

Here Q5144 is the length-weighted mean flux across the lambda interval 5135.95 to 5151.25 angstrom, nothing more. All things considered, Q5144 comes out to 7.11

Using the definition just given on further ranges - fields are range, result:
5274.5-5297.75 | 7.33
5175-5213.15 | 7.38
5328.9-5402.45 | 7.81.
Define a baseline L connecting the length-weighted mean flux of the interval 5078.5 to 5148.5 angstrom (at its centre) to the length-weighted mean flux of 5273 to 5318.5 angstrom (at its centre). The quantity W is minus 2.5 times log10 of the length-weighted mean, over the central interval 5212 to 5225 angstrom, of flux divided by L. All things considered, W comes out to -0.13 mag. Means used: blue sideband 7.32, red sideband 7.3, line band 8.21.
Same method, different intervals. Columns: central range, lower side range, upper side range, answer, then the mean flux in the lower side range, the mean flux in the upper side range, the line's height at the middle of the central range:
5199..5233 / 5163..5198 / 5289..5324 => -0.06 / 7.57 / 7.27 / 7.49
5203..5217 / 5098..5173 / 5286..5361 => -0.03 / 7.42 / 7.49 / 7.45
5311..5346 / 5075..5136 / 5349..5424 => 0.04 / 7.37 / 7.87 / 7.76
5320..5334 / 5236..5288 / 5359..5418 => 0.03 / 7.65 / 7.87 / 7.76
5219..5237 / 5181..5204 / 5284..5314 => -0.13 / 7.3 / 7.4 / 7.34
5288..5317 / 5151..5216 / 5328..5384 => 0.06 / 7.57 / 7.82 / 7.74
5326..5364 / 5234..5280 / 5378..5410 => 0.00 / 7.7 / 7.76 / 7.74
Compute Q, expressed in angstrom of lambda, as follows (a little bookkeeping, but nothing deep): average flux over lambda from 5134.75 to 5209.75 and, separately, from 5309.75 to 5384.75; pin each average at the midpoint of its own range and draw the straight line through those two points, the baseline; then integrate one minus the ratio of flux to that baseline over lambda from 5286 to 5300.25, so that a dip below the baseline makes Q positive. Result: 0.62 angstrom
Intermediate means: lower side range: 7.44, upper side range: 7.67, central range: 7.27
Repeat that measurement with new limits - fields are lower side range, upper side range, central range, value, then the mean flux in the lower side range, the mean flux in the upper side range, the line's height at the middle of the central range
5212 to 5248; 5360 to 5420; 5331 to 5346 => 0.53 angstrom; 8.13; 7.87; 7.96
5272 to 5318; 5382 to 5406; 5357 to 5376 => -0.93 angstrom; 7.3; 7.77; 7.64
